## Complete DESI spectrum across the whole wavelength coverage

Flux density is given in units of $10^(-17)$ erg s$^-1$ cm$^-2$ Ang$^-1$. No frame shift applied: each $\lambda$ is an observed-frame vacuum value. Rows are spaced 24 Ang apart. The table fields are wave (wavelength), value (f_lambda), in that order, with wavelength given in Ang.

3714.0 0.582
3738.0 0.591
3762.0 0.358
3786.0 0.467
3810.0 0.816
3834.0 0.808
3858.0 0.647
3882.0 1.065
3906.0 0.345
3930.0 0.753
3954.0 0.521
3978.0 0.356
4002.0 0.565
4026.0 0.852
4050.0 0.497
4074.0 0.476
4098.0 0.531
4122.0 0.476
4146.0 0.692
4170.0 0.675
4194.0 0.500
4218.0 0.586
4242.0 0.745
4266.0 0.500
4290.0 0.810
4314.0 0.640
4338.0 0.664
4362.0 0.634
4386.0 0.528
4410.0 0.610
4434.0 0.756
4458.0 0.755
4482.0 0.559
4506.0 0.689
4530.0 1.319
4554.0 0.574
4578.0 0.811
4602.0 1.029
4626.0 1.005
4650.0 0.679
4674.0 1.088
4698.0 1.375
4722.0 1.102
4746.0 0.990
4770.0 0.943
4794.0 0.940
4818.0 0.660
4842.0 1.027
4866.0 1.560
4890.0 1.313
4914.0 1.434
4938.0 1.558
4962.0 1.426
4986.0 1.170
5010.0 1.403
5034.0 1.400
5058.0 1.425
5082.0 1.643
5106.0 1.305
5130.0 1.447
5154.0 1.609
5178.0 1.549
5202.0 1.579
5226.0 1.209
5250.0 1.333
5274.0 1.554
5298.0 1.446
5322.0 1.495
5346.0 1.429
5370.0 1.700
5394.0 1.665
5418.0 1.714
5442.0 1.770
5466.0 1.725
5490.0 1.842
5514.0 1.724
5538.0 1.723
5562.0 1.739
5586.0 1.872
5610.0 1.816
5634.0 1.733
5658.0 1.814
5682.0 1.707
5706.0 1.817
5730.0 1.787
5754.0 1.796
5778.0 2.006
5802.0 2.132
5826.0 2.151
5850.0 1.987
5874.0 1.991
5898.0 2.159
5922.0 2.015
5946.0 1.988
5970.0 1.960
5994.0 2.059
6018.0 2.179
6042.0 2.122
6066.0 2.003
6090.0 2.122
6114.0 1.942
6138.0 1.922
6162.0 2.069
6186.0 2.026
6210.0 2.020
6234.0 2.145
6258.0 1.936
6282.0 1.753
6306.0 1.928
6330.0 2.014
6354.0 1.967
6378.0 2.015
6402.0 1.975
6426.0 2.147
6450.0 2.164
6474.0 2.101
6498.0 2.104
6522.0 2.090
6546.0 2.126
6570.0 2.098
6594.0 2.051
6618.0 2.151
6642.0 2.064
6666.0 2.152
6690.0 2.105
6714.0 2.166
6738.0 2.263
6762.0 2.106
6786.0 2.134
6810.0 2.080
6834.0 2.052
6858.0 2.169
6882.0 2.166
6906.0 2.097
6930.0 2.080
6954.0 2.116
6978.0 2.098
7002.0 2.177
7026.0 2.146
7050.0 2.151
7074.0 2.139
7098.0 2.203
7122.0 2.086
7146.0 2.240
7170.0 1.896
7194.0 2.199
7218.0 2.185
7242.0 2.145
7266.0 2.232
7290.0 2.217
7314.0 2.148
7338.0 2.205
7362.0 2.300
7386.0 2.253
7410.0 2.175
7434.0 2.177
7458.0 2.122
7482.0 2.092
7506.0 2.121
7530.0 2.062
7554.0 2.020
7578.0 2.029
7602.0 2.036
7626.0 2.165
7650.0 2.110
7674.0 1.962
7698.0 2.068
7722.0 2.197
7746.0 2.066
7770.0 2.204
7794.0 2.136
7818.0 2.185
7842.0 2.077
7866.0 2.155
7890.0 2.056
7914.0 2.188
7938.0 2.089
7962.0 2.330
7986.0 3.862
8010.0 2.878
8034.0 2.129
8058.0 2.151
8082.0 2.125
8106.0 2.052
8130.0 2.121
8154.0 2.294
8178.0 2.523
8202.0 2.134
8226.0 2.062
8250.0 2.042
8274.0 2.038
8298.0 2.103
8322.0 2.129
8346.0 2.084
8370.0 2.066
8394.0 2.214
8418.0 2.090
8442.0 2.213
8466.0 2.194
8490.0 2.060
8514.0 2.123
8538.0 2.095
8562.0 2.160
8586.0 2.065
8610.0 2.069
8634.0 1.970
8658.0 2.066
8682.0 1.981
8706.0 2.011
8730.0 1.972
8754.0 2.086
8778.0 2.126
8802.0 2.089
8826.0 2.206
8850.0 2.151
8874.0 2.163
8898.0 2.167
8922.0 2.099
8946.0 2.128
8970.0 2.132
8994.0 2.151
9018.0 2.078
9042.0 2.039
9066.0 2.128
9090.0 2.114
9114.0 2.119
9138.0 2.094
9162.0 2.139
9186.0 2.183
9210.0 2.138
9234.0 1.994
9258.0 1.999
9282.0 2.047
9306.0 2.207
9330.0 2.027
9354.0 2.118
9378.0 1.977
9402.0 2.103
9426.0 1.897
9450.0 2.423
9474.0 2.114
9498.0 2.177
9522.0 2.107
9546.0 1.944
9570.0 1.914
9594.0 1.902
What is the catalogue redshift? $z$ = 0.22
